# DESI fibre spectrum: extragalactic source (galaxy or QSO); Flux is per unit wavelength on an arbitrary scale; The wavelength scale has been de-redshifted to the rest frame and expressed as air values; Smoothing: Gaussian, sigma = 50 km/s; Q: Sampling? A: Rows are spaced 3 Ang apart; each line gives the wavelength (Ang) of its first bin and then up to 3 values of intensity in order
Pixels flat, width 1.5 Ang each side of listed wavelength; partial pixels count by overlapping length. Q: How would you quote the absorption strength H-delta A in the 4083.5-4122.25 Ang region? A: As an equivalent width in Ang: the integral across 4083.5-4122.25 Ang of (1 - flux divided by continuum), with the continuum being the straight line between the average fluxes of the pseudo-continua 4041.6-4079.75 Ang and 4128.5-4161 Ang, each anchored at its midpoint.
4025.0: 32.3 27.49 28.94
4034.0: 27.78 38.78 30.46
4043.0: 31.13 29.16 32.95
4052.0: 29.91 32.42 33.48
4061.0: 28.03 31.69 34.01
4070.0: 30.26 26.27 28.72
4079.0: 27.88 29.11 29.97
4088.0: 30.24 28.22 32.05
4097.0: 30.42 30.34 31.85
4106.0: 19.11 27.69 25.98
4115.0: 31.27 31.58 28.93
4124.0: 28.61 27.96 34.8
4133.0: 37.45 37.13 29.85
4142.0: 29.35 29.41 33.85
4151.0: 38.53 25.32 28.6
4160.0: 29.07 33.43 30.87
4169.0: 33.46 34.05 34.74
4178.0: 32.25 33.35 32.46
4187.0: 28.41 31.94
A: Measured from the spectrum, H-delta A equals 2.8 Ang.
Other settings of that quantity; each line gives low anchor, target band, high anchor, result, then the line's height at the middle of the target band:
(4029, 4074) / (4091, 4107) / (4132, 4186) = 1.3 Ang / 31.6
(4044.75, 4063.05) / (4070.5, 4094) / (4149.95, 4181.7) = 1.8 Ang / 31.3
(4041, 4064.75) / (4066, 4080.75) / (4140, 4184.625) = 0.9 Ang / 31.2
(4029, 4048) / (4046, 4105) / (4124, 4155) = 2.2 Ang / 31.5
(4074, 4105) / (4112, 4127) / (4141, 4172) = 0.5 Ang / 30.4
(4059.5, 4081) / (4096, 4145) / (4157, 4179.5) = 1.3 Ang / 31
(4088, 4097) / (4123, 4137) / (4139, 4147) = -1.6 Ang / 29.9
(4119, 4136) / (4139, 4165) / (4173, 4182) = 1.5 Ang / 32.7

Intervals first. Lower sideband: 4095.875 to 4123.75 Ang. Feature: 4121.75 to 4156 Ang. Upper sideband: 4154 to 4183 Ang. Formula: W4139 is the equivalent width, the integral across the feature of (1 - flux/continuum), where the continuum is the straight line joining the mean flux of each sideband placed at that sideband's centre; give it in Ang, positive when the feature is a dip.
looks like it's -2.0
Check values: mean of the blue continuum 28.6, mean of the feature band 31.9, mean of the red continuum 31.9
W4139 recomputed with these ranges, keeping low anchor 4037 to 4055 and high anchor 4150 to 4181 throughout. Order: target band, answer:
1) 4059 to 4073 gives 0.5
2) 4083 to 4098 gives 0.7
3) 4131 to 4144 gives -0.6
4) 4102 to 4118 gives 2.2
